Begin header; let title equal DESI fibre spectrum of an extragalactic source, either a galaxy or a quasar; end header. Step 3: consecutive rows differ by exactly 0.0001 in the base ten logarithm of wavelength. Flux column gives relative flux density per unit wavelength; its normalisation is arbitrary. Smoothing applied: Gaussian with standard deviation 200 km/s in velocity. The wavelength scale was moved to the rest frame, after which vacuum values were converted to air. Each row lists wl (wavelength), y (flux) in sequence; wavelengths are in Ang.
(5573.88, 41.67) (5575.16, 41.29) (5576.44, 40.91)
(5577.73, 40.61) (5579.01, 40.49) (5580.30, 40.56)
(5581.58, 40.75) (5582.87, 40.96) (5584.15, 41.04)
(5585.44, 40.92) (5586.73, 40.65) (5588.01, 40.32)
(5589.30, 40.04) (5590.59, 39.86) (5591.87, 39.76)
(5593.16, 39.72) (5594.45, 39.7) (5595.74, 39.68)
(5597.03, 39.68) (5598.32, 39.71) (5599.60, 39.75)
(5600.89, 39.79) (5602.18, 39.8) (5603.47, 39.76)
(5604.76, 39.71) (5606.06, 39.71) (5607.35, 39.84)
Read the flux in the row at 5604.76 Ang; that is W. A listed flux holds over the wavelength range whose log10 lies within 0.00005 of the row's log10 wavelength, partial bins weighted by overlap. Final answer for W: 39.71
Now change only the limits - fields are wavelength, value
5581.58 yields 40.75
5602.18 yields 39.8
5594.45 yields 39.7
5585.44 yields 40.92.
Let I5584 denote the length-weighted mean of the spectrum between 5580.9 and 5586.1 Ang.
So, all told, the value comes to 40.9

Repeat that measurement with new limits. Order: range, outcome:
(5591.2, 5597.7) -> 39.7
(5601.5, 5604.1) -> 39.8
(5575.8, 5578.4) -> 40.8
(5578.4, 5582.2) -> 40.6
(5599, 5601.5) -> 39.8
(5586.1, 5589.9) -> 40.4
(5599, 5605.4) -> 39.8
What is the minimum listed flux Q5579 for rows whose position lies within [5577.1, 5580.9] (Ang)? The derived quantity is 40.49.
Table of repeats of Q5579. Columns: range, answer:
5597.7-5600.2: 39.71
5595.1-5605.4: 39.68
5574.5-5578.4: 40.61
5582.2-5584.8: 40.96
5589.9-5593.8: 39.72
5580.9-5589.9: 40.04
